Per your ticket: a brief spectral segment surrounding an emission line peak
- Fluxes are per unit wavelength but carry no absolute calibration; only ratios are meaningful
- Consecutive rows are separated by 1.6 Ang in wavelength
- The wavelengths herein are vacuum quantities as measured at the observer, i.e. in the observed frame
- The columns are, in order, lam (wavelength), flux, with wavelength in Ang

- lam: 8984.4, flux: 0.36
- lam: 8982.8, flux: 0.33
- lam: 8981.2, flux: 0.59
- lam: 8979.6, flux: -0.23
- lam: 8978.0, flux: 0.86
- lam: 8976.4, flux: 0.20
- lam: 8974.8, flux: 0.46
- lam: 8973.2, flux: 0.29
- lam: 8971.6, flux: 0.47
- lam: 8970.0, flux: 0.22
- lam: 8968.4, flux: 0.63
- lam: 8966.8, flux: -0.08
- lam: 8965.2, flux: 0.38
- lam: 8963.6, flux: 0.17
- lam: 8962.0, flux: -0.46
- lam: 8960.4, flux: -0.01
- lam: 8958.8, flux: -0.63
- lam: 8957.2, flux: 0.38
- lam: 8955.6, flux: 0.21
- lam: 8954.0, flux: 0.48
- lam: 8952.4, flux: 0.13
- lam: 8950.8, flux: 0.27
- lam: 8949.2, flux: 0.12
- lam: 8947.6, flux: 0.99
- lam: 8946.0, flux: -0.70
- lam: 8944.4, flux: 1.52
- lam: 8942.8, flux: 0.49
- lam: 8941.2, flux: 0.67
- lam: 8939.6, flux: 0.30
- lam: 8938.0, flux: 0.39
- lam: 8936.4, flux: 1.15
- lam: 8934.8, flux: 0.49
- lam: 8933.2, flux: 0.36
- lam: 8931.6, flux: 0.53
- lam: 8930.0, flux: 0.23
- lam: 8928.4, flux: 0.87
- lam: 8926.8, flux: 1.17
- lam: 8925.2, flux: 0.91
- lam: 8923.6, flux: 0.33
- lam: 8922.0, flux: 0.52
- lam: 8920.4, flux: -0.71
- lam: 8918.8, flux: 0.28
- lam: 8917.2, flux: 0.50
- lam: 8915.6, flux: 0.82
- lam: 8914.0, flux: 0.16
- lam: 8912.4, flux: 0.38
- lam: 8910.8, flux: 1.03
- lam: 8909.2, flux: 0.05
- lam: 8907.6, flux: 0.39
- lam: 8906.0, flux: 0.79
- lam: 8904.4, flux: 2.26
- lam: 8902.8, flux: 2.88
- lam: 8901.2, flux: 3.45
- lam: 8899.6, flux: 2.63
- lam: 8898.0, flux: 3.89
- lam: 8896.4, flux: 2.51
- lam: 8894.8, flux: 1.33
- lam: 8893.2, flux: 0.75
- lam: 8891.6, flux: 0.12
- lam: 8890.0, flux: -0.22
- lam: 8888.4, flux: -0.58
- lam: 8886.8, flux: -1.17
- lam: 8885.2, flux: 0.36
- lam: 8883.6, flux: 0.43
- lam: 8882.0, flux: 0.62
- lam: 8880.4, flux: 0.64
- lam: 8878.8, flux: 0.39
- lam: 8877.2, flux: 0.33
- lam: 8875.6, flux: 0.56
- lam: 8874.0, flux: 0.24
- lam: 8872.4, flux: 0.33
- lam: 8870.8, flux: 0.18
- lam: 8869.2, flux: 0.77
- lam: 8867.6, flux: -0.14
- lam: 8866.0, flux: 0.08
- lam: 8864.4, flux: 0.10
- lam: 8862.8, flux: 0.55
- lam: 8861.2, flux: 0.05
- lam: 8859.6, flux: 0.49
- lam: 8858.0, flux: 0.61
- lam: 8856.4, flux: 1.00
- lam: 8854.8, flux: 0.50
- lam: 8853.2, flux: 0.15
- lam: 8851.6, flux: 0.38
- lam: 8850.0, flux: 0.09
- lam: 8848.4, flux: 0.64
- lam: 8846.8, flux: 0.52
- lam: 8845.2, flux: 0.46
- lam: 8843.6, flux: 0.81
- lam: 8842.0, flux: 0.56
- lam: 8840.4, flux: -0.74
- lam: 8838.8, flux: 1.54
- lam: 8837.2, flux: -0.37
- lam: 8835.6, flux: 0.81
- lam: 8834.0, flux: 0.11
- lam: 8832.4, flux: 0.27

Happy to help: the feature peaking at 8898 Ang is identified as [O III] 5007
